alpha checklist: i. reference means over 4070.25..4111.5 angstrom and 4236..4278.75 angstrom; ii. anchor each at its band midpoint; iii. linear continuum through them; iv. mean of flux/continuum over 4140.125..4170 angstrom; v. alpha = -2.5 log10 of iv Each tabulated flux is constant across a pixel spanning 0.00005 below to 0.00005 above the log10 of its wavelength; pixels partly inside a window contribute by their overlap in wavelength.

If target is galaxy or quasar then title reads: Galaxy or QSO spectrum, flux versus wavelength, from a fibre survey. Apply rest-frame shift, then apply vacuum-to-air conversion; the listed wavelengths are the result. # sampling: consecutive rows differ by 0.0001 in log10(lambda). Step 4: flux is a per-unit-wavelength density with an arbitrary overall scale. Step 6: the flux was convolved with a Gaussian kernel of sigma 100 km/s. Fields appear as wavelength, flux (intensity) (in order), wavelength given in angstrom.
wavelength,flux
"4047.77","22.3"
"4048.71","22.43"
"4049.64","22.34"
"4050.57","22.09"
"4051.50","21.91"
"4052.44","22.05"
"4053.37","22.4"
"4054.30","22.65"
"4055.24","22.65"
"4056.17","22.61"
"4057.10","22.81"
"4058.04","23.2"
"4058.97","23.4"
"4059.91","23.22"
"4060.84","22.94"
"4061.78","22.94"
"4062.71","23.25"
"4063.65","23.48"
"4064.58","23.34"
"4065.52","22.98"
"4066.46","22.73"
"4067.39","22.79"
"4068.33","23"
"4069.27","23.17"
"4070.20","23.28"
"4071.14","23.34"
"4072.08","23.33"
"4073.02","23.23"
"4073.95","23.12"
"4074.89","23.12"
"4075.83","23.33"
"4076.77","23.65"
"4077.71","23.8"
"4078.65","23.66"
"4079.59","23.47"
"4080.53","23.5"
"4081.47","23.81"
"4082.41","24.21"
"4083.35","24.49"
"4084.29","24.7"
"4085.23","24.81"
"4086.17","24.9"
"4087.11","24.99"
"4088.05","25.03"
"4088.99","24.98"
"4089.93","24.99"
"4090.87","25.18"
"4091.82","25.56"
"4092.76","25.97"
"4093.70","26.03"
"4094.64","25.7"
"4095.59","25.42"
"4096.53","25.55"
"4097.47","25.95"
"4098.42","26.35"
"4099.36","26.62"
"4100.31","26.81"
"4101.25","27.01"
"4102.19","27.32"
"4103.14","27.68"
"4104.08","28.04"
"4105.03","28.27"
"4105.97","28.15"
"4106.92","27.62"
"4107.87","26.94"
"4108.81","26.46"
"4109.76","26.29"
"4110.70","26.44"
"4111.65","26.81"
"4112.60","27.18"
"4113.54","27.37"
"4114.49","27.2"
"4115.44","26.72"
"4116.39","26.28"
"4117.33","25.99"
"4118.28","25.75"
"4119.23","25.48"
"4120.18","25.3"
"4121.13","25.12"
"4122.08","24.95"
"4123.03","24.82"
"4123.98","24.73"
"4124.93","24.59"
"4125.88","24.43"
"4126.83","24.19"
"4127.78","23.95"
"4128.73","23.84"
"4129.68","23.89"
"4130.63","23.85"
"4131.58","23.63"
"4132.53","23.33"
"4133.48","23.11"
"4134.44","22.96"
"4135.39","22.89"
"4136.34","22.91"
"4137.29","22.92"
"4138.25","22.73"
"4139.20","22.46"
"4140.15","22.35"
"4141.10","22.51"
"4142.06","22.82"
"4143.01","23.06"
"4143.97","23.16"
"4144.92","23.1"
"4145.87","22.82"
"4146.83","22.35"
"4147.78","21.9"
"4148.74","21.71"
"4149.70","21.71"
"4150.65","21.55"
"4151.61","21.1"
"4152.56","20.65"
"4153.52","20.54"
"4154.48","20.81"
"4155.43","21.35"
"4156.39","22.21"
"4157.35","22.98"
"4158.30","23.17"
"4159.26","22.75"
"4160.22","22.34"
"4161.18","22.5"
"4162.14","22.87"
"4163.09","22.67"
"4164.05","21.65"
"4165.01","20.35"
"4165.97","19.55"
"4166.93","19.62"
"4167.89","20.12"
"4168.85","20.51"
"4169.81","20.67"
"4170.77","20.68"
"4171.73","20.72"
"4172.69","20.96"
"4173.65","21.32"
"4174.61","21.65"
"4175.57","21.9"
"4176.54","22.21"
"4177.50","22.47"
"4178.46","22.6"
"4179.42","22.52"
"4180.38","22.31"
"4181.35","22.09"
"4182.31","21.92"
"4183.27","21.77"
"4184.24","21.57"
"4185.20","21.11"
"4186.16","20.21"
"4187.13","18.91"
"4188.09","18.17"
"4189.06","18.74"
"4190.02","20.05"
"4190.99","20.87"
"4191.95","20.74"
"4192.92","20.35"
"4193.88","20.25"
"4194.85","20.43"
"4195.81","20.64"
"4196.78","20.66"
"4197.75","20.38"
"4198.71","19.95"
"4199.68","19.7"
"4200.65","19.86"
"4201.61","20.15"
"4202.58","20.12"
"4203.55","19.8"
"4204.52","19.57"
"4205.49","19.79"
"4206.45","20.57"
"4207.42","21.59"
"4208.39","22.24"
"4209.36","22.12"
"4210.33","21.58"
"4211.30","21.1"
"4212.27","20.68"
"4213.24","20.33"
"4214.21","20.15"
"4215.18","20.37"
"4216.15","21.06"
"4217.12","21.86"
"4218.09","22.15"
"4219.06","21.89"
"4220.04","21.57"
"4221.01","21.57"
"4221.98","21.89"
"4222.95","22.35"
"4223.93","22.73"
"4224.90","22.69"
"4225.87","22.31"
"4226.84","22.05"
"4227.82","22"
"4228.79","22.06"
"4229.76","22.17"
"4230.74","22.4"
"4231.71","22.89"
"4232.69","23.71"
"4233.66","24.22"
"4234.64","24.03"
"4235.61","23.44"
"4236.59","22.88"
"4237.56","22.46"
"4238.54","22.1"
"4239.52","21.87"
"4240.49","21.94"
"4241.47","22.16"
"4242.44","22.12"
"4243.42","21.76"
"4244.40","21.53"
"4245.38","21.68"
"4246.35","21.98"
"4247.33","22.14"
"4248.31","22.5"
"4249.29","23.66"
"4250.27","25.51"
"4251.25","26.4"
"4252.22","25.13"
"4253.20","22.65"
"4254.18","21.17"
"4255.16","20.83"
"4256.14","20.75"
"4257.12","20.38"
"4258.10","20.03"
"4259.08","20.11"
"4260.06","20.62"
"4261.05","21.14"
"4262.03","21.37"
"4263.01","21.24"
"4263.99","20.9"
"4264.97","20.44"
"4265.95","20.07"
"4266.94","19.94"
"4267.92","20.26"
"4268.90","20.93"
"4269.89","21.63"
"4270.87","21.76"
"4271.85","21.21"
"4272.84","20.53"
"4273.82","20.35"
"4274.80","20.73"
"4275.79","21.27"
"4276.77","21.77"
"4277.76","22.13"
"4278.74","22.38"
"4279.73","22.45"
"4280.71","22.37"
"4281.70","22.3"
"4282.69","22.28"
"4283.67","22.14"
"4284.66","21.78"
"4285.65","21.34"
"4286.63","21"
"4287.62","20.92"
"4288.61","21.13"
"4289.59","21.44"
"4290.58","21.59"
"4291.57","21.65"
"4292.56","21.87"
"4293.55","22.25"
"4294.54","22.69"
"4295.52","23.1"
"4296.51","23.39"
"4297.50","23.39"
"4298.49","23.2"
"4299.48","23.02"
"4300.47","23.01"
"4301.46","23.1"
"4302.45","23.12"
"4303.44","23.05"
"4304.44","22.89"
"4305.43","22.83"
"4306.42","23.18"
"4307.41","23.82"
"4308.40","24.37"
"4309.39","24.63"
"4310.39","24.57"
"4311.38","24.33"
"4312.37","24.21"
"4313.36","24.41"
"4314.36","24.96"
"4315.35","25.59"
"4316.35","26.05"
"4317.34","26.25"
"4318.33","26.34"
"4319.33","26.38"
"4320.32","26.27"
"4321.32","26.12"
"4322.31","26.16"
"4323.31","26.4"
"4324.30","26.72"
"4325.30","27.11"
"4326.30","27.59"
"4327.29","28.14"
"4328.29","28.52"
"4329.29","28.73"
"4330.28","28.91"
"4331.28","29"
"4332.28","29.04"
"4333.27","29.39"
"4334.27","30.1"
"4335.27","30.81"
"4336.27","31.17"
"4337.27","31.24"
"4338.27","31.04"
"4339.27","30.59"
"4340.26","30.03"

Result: 0.102 mag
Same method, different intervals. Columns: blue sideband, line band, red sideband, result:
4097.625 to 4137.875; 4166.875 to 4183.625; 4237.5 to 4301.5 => 0.126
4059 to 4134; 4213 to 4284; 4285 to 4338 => 0.147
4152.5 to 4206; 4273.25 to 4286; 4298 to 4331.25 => 0.114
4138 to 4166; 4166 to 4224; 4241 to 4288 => 0.052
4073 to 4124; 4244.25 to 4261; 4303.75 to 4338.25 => 0.188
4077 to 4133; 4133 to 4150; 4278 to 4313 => 0.107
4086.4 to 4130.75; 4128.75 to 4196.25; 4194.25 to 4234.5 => 0.090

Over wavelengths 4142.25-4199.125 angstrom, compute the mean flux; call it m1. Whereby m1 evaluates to 21.3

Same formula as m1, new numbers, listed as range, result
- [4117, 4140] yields 24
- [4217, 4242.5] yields 22.4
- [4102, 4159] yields 24.2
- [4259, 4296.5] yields 21.4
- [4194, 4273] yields 21.6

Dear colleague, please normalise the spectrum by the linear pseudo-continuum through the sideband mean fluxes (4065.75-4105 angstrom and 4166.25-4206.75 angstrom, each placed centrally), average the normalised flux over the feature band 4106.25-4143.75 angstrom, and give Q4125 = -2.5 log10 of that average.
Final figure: -0.07 mag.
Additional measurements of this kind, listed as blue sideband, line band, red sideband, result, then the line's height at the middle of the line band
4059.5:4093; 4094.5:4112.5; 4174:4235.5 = -0.153 mag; 23.3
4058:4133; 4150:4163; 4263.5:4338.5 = 0.127 mag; 24.7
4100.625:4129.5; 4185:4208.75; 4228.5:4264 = 0.176 mag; 23.7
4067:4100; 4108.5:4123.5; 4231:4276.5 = -0.094 mag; 24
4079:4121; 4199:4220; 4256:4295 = 0.111 mag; 23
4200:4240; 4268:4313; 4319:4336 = 0.157 mag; 25.9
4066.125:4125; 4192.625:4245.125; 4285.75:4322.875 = 0.133 mag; 24.3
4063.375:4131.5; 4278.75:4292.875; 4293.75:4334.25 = 0.167 mag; 25.4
